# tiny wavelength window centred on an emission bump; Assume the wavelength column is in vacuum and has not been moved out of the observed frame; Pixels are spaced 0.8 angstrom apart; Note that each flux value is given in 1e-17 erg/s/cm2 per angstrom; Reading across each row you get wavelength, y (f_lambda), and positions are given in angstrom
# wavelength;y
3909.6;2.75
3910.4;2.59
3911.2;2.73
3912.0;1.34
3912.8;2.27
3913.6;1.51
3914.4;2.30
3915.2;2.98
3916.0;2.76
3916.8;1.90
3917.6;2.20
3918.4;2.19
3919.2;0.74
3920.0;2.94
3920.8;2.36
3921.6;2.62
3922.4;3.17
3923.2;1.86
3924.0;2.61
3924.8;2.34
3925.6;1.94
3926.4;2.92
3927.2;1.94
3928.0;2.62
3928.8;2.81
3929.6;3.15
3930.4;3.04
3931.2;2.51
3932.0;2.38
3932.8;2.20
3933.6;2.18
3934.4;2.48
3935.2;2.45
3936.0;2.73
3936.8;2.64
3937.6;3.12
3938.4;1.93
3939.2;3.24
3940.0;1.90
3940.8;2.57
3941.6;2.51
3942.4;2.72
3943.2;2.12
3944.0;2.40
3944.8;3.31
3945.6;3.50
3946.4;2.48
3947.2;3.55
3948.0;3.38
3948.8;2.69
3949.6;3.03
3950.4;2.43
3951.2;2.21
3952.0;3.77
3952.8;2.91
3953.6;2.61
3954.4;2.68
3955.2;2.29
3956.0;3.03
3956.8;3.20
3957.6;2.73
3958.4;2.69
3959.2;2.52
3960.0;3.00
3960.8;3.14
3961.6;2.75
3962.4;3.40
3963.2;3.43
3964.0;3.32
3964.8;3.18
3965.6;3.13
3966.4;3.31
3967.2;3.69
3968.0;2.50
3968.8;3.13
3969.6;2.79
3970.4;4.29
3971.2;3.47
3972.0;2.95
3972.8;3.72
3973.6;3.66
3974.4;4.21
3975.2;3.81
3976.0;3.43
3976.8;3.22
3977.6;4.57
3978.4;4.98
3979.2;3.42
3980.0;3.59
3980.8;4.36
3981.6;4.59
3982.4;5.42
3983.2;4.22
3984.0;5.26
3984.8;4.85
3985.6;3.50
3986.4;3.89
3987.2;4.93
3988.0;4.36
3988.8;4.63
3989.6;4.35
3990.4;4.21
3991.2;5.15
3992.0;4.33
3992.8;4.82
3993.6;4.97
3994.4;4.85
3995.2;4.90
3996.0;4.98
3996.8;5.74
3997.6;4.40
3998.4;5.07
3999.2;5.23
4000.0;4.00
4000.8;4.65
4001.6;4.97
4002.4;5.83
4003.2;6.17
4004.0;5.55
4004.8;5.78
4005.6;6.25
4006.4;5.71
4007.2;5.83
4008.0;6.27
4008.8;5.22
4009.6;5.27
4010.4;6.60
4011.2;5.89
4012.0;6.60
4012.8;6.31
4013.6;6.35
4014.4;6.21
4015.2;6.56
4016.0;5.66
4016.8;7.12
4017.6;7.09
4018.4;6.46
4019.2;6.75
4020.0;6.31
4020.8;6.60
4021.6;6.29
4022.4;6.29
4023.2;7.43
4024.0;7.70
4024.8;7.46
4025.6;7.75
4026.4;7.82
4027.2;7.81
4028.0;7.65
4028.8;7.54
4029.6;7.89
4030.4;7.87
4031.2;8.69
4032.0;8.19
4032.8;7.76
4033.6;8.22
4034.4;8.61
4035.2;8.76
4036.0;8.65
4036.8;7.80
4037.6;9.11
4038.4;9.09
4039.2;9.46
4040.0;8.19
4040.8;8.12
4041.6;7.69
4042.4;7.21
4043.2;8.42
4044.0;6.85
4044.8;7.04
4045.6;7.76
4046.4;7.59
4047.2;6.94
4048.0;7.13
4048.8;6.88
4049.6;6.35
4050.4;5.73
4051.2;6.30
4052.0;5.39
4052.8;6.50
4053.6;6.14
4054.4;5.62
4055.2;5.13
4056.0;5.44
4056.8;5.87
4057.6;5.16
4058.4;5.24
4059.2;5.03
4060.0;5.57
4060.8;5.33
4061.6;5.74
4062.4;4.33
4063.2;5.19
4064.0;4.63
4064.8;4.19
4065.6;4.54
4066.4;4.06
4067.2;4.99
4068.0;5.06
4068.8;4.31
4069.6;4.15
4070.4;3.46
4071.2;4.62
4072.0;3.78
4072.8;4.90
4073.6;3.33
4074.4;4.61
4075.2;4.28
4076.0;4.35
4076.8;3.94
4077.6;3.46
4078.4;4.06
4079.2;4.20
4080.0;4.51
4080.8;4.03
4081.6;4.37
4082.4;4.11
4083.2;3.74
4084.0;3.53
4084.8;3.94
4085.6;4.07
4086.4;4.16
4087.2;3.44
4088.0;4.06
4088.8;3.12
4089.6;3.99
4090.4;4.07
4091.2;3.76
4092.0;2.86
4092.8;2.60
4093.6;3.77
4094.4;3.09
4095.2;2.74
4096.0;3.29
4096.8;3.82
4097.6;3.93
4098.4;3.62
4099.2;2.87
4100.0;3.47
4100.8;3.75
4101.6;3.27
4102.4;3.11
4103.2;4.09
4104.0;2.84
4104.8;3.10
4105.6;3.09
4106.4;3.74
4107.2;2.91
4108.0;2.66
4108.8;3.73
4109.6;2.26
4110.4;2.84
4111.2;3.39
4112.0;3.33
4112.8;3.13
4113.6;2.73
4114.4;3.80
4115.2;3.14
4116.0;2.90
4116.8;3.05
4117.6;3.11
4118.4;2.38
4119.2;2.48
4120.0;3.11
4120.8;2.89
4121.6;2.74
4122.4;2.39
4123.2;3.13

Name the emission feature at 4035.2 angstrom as C IV 1549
